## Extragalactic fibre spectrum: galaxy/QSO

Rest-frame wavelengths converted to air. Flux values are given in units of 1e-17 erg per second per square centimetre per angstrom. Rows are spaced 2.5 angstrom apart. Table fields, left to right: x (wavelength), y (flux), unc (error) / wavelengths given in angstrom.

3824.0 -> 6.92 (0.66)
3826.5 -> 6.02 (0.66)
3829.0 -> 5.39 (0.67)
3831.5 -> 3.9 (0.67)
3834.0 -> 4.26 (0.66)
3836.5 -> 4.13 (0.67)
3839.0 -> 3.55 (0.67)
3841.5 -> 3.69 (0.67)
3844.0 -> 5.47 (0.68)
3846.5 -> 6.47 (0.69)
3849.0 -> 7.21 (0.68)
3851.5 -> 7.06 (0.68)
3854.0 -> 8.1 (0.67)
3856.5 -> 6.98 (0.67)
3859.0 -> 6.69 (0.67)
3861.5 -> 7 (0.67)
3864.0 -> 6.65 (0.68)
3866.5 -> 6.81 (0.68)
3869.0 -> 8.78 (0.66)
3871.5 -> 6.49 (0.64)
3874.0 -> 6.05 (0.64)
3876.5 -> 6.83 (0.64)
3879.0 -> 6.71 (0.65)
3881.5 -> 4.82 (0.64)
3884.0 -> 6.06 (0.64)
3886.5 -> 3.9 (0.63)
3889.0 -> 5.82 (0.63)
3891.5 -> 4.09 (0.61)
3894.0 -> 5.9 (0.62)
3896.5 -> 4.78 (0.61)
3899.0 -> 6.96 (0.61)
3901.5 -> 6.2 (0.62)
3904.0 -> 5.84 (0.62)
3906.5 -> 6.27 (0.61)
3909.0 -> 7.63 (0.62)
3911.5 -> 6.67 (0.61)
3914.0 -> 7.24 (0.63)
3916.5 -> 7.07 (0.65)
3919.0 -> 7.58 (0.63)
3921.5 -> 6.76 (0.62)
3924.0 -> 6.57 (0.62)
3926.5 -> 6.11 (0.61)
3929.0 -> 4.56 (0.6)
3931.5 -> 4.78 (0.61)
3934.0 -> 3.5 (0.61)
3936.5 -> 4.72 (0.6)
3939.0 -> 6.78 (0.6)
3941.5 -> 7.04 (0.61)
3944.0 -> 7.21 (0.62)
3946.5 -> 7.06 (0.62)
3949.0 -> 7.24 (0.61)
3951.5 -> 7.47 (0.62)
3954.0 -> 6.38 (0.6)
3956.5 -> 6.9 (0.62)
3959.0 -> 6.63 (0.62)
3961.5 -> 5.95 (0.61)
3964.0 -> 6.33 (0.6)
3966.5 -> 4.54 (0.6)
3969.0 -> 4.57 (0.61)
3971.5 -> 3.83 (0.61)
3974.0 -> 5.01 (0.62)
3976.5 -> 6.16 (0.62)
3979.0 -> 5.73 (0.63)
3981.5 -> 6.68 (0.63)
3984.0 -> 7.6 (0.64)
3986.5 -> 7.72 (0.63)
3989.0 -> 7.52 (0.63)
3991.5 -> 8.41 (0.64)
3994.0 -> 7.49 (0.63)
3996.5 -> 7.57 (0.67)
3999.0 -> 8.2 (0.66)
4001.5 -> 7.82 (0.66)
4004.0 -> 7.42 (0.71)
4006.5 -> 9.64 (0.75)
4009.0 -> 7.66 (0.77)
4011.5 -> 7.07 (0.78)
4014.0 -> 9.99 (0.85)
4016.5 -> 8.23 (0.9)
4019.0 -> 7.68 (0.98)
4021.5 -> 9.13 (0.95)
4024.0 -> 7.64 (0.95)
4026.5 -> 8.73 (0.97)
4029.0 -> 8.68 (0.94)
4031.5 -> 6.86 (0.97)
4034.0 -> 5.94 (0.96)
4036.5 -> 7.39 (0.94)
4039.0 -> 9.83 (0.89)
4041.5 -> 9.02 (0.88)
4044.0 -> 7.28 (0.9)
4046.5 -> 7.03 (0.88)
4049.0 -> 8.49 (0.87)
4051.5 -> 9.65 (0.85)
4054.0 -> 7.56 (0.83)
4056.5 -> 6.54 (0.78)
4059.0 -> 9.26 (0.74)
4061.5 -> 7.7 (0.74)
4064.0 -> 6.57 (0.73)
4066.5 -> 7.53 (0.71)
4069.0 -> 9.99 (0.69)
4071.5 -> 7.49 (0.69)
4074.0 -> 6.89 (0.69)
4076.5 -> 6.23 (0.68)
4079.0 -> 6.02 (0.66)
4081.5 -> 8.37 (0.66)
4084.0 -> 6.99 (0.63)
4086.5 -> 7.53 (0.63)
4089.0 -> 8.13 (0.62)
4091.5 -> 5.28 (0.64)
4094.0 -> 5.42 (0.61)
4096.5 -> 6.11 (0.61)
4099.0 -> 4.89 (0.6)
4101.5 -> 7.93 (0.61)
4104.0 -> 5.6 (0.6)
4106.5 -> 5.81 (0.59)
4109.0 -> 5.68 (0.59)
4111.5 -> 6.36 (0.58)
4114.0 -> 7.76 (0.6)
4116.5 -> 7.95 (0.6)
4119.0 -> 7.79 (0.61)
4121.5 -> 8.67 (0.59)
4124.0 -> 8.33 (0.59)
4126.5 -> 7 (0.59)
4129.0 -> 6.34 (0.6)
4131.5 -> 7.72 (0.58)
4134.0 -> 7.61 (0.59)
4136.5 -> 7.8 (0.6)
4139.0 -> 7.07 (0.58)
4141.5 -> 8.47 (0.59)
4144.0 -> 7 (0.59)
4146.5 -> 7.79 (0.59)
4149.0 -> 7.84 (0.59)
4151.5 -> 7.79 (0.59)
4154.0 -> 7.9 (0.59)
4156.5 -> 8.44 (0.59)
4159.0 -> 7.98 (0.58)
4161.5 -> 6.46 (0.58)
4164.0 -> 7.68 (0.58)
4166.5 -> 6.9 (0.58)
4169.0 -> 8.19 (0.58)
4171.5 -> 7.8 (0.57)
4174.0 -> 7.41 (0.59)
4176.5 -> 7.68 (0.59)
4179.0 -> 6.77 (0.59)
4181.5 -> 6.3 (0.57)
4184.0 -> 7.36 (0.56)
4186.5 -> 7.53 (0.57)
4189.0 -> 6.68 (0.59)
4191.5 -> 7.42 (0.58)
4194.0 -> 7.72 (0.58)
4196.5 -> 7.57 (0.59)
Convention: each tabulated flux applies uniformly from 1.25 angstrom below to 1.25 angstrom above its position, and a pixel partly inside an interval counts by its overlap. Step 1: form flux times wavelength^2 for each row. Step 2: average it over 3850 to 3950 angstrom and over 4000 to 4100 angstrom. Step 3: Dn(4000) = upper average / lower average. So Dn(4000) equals 1.30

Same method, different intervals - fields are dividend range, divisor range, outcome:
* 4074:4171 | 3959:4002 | 1.18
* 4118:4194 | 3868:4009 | 1.30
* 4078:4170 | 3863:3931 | 1.29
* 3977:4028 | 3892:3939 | 1.36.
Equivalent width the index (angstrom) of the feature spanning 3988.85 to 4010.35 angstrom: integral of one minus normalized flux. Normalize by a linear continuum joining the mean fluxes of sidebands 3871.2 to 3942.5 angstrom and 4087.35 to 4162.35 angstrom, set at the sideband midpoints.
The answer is -5.0 angstrom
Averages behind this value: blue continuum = 5.98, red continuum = 7.17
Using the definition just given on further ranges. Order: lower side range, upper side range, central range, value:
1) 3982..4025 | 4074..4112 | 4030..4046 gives -0.6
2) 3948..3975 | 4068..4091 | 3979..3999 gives -4.0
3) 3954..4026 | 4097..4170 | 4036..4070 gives -4.4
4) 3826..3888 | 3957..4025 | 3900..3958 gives 1.4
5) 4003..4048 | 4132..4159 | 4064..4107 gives 5.9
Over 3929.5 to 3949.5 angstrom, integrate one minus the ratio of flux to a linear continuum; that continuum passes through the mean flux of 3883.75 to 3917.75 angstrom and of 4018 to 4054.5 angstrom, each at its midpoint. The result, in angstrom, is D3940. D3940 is 2.1 angstrom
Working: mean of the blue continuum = 6.03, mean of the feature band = 5.94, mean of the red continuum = 8.07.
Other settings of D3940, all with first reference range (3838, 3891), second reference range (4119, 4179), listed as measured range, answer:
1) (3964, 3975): 3.36 angstrom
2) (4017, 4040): -3.07 angstrom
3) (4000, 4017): -3.24 angstrom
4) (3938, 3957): -1.09 angstrom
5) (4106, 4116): 1.19 angstrom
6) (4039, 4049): -1.42 angstrom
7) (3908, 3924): -1.54 angstrom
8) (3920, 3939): 3.28 angstrom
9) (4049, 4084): -2.23 angstrom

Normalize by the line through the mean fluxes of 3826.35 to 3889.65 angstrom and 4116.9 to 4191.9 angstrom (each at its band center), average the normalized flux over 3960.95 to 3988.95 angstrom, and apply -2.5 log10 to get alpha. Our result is 0.12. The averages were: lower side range 5.96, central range 5.9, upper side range 7.53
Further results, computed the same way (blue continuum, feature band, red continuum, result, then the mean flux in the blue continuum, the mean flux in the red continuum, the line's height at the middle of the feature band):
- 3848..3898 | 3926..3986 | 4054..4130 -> 0.112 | 6.34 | 7.08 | 6.62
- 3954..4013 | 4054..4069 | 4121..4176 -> -0.077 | 6.81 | 7.63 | 7.2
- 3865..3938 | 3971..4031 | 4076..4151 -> -0.164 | 6.06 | 7.07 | 6.53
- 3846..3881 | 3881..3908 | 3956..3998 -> 0.220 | 6.95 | 6.39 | 6.8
